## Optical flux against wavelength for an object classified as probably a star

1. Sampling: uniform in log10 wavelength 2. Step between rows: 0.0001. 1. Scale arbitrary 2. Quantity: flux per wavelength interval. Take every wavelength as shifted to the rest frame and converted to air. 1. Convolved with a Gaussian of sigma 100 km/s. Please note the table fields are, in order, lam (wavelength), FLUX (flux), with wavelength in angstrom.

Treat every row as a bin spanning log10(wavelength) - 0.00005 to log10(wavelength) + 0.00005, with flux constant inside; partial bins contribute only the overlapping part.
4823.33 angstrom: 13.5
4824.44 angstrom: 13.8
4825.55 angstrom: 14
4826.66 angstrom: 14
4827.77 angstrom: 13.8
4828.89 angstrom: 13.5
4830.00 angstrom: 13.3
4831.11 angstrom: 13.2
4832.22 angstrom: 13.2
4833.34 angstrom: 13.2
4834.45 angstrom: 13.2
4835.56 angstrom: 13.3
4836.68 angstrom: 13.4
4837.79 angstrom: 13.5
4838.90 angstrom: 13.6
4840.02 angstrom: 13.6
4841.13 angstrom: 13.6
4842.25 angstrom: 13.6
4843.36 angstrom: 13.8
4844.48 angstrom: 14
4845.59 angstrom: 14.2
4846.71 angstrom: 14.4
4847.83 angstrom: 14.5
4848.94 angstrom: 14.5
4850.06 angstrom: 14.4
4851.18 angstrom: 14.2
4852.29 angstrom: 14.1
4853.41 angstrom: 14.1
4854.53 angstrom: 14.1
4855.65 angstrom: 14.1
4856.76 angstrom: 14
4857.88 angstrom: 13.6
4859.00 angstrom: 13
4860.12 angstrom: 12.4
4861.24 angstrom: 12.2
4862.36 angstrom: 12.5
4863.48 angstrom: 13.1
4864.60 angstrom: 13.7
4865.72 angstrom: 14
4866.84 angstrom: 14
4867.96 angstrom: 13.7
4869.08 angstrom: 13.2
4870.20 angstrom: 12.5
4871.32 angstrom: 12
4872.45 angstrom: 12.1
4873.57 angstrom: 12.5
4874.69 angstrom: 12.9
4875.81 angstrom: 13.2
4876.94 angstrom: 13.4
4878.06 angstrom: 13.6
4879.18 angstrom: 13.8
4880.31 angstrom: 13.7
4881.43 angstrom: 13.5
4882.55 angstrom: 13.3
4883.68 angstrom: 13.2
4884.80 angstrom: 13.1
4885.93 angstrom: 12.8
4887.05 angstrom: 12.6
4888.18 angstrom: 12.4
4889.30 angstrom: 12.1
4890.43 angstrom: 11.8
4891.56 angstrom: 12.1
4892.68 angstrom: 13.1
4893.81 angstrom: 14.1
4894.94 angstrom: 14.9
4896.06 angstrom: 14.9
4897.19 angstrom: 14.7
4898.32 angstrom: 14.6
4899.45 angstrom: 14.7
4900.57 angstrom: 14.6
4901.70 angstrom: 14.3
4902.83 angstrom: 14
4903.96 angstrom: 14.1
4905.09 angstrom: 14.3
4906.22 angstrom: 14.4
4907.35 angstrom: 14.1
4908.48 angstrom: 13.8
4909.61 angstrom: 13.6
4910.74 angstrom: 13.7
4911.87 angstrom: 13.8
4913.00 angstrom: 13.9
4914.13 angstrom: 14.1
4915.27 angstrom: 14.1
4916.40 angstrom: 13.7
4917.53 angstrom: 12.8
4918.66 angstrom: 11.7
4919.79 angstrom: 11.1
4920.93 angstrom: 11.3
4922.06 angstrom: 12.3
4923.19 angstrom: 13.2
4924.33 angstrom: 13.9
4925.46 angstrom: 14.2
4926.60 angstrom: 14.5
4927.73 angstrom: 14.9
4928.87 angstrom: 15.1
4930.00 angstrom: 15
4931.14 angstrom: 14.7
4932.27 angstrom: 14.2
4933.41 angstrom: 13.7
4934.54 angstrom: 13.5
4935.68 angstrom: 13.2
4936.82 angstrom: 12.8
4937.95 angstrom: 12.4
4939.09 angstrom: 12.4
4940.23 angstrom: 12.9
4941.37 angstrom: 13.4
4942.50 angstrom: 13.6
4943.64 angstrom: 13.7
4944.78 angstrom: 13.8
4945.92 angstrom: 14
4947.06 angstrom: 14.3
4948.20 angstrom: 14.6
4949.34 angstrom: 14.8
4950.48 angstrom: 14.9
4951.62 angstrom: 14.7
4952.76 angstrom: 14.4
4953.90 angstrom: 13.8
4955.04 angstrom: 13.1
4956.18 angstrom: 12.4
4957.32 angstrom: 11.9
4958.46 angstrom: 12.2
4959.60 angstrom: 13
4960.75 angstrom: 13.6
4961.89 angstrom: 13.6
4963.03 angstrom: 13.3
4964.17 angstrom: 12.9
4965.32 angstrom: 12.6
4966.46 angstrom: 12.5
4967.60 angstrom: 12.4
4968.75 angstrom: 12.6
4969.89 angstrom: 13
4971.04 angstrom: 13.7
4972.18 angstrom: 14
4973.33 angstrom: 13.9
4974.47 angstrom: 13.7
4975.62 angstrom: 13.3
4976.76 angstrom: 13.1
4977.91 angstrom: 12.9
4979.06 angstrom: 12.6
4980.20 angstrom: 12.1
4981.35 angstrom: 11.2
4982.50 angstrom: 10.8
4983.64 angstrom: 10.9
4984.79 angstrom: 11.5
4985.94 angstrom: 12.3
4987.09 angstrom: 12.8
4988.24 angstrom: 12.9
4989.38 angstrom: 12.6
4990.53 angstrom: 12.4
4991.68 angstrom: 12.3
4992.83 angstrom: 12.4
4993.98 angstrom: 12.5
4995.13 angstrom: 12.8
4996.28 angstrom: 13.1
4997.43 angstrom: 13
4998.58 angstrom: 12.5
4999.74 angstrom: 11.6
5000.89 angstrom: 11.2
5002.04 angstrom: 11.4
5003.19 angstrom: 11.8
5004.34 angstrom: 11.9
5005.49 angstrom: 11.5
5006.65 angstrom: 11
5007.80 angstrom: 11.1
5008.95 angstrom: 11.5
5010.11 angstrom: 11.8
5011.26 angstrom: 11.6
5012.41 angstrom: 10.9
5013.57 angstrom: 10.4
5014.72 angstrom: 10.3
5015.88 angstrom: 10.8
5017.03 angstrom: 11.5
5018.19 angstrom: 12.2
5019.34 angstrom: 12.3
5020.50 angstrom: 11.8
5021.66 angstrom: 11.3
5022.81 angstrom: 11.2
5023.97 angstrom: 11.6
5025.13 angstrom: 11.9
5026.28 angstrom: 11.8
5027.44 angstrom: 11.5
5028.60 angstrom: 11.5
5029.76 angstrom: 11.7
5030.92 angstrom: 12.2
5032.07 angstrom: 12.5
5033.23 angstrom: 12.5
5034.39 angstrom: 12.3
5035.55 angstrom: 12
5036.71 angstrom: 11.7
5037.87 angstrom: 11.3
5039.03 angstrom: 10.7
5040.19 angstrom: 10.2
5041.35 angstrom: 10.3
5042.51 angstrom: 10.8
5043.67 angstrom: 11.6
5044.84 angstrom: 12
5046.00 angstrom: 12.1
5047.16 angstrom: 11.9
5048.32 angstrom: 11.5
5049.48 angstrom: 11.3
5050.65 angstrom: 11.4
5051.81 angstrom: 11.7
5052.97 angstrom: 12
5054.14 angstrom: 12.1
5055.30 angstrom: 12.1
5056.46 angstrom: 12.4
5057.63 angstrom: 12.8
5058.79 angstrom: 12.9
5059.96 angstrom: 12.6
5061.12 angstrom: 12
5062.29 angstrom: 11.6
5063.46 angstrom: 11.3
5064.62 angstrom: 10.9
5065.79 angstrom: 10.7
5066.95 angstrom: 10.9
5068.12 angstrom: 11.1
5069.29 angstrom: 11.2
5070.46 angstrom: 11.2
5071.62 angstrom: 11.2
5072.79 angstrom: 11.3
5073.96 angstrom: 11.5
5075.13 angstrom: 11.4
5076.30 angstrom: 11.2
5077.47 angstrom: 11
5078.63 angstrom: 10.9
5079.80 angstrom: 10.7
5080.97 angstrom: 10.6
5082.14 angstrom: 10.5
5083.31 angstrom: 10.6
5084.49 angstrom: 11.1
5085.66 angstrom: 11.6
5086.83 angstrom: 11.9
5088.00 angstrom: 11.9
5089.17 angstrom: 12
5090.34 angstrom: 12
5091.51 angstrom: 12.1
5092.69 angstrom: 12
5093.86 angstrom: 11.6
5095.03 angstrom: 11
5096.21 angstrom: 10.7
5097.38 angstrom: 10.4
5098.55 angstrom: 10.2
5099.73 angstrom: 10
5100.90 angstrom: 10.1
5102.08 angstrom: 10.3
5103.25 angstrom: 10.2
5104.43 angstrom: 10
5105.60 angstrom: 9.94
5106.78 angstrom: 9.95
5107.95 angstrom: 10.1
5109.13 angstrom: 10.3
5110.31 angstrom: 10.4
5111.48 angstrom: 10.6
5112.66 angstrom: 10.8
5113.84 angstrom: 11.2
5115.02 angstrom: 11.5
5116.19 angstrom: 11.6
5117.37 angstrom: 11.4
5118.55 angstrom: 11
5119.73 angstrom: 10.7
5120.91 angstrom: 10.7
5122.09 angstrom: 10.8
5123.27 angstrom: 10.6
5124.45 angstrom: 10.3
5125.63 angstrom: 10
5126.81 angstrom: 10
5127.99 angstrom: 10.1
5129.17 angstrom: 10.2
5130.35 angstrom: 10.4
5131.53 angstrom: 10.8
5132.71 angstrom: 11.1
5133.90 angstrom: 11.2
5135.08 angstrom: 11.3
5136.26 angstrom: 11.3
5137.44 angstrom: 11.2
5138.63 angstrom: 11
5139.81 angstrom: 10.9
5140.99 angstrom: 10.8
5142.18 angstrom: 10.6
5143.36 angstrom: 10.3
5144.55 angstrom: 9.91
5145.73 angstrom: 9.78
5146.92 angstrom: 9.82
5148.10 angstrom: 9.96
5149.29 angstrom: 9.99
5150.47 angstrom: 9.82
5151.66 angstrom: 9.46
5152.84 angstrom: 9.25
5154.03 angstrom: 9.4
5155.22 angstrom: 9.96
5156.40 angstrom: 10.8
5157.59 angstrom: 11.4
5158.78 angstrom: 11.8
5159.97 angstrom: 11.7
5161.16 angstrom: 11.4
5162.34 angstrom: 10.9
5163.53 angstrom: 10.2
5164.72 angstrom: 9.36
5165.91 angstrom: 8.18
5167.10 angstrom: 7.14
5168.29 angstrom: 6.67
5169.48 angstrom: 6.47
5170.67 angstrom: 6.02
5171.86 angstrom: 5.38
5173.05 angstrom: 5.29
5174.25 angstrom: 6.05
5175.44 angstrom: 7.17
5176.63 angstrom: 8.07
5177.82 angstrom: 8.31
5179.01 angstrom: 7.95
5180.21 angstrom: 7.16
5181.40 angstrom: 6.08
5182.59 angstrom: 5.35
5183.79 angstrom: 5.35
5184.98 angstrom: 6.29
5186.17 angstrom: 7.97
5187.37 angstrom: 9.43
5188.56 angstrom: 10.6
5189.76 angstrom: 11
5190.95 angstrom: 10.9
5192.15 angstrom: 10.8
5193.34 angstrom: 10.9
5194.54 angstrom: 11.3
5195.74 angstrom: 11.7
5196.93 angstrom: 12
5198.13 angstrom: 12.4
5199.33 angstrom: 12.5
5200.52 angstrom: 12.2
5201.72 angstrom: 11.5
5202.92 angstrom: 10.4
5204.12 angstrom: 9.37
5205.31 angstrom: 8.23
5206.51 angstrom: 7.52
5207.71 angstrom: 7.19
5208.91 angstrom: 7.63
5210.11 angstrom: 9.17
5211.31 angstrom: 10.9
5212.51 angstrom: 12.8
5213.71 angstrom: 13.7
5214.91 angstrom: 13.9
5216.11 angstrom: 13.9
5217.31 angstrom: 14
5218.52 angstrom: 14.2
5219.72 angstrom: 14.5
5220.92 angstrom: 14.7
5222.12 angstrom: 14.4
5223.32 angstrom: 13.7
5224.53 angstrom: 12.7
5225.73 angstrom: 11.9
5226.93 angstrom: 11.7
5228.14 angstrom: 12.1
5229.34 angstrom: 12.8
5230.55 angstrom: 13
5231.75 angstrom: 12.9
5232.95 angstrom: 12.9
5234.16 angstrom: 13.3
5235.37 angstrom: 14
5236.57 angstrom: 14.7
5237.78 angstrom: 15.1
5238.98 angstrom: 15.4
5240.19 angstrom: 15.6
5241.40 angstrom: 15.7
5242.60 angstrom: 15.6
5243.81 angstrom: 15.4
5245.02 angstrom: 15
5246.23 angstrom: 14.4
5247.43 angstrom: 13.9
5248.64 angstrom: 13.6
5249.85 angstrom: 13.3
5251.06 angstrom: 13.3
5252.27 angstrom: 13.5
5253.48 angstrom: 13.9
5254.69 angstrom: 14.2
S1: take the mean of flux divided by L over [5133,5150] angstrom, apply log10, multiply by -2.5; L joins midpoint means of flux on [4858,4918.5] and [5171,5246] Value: 0.11 mag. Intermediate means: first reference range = 13.4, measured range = 10.6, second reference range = 11.2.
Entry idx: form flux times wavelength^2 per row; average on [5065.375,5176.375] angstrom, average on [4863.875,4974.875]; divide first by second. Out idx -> 0.83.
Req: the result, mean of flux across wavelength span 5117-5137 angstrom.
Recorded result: 10.7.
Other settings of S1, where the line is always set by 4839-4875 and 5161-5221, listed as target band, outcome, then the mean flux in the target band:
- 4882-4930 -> -0.05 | 13.6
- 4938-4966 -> -0.09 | 13.5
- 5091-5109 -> 0.01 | 10.6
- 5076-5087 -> -0.01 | 11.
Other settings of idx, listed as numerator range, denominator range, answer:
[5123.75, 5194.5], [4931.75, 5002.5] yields 0.78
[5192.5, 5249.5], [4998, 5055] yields 1.19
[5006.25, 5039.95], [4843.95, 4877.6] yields 0.91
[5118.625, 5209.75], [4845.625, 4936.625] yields 0.79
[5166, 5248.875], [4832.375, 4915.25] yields 0.93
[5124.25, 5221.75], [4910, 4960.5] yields 0.81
